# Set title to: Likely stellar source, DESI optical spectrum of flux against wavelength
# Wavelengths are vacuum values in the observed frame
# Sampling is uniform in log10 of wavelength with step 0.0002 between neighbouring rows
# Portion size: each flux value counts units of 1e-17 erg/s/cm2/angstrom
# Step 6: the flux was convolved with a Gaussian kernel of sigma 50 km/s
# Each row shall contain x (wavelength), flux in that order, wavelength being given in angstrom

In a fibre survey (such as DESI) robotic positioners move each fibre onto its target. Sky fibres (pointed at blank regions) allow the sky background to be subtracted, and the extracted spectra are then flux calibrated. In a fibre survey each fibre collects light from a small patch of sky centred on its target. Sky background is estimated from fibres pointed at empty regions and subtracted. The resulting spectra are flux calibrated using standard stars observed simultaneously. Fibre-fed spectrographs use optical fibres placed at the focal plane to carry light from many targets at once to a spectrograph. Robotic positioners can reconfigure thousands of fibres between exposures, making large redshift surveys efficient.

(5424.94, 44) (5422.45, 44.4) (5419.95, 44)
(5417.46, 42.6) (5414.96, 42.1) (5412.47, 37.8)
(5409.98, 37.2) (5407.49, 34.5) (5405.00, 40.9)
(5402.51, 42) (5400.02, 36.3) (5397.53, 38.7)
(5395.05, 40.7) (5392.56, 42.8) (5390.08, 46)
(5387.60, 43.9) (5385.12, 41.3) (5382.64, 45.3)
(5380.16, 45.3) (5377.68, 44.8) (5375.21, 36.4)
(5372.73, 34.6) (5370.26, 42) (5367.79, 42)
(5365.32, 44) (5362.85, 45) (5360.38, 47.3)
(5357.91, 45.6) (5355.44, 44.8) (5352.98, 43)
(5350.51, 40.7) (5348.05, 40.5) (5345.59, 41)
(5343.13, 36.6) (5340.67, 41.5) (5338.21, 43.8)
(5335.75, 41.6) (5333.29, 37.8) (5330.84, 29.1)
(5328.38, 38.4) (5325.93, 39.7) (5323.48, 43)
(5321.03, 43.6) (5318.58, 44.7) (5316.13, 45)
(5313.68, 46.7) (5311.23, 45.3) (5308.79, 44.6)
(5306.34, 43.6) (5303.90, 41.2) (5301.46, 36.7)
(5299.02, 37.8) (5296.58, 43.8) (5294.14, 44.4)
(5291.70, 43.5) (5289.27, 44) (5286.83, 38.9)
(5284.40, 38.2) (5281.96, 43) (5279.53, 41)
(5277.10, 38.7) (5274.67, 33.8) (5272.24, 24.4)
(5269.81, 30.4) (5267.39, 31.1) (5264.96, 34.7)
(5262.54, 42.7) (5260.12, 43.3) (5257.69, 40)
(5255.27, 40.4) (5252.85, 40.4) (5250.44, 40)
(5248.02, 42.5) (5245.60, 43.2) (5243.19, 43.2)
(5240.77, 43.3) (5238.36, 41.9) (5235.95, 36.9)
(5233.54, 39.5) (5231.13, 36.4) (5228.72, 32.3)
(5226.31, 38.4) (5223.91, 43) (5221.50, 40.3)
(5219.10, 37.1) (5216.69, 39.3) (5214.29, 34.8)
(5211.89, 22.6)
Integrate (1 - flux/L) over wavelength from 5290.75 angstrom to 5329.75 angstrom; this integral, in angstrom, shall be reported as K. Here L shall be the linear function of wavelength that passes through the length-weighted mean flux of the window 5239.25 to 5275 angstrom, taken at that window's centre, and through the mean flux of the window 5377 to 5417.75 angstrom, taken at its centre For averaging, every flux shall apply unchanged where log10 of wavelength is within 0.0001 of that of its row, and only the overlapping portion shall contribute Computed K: -3.1 angstrom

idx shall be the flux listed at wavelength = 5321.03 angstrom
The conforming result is 43.6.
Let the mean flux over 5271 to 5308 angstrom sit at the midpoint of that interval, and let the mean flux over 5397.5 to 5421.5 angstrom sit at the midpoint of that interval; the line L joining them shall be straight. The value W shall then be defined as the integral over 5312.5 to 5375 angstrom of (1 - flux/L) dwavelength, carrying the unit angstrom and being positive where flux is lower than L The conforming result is -3.1 angstrom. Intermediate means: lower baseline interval 39.6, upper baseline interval 39.7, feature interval 41.6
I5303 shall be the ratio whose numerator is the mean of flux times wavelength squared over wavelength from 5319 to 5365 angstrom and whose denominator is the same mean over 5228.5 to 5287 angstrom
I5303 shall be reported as 1.1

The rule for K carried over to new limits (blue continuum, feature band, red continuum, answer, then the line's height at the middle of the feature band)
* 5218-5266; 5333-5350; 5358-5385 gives 0.6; 42.1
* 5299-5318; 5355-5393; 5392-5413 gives -2.9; 40.1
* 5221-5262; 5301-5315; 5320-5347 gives -1.2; 39.8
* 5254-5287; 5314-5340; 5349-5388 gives -0.3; 40.4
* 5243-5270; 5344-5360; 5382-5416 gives -1.0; 40.2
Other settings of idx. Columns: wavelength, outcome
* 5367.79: 42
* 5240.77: 43.3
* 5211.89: 22.6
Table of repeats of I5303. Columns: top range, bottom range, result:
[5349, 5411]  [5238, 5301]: 1.10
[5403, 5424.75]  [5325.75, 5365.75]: 1.01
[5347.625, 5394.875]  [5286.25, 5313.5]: 1.04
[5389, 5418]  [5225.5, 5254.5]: 1.07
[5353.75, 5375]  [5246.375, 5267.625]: 1.12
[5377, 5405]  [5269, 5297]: 1.14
